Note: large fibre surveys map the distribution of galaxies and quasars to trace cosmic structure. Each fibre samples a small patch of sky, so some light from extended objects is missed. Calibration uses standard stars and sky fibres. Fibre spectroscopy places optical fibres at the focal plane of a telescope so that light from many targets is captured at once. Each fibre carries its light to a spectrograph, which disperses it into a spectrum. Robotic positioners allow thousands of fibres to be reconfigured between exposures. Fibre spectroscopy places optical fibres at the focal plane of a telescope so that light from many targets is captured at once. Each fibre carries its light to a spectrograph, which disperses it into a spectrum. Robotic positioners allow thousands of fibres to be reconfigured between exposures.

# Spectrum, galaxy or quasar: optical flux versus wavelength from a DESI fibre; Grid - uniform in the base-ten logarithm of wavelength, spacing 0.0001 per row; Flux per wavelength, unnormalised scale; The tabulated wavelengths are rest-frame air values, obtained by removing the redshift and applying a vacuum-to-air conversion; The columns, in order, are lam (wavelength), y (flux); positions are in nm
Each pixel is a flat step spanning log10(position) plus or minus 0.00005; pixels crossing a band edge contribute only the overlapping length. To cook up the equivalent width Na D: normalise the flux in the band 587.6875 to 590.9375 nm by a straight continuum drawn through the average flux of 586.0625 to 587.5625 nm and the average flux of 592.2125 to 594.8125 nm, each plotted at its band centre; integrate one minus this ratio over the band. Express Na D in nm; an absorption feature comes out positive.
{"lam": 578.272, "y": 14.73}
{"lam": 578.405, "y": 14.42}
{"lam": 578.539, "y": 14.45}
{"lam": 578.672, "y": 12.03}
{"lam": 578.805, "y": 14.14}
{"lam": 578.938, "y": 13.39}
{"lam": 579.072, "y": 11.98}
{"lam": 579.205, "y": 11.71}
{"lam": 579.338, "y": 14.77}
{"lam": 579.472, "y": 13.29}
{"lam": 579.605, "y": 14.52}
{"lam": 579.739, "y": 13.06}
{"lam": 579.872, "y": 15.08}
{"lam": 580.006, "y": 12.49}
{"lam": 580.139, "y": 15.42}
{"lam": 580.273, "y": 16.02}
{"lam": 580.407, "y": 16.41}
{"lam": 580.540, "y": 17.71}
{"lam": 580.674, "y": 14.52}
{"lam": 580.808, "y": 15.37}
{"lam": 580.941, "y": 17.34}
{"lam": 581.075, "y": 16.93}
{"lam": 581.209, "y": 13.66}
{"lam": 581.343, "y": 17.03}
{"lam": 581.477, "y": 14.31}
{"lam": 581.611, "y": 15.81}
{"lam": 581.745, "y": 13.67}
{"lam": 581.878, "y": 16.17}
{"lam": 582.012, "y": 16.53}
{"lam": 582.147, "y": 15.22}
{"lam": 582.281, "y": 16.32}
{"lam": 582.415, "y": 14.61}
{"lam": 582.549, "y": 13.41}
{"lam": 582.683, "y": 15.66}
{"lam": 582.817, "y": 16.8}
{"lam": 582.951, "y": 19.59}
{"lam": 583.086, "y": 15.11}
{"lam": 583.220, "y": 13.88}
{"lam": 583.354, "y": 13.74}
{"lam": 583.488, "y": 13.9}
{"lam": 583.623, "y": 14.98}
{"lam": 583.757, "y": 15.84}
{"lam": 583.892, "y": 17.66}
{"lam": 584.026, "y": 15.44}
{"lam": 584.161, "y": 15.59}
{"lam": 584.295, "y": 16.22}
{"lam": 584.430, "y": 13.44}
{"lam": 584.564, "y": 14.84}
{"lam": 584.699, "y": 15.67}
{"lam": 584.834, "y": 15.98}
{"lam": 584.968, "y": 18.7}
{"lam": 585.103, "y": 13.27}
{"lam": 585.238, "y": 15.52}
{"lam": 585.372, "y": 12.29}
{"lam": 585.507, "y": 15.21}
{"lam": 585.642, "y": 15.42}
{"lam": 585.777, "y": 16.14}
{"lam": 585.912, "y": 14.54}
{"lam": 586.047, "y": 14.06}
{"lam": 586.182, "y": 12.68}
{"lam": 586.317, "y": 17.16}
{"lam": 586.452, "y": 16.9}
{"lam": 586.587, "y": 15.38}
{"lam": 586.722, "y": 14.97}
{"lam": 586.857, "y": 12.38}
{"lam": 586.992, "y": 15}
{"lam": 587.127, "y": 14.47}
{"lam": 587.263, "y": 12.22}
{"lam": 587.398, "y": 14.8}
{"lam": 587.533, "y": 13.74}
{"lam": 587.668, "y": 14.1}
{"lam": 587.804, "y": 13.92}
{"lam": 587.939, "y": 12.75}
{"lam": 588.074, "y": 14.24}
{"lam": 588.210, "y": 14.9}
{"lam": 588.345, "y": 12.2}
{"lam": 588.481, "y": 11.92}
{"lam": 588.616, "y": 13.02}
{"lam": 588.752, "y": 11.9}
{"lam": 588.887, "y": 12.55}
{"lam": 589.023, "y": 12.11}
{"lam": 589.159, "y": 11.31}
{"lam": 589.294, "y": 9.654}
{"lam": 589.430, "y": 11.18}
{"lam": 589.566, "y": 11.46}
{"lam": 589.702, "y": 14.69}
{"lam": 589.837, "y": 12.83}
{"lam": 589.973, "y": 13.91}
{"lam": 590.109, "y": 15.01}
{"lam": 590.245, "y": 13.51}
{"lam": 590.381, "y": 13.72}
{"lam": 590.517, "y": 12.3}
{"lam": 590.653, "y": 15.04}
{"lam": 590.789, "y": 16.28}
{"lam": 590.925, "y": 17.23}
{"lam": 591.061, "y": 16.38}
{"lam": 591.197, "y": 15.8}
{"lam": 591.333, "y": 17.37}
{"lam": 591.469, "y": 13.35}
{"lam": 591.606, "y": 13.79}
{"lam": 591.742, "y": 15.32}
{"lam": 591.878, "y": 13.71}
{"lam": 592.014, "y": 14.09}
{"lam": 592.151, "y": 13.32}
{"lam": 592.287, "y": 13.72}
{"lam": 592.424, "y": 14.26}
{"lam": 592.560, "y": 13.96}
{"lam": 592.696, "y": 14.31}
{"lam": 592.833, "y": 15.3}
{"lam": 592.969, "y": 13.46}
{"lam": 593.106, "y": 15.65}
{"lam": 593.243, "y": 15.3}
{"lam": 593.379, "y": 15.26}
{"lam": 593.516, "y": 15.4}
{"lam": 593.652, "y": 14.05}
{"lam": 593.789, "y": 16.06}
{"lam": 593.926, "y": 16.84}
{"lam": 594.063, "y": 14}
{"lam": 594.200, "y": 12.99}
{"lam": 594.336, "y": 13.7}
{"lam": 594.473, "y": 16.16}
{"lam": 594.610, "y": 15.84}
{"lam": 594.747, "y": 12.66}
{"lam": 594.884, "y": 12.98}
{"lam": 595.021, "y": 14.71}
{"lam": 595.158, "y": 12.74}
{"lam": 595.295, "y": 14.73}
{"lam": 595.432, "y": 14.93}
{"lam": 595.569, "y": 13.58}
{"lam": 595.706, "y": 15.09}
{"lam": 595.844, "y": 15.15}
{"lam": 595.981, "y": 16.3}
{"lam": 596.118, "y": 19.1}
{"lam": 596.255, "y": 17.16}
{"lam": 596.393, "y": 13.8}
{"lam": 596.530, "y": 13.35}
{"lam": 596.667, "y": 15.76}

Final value 0.31 nm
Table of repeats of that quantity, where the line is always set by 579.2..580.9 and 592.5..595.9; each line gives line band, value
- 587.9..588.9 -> 0.12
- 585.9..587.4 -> 0.02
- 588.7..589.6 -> 0.20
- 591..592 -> -0.03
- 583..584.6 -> -0.04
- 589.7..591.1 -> 0.01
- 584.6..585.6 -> -0.03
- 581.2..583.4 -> -0.10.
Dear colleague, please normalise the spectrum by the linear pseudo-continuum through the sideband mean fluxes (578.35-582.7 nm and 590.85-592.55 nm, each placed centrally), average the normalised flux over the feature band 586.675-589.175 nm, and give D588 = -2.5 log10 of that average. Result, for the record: 0.12 mag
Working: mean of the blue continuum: 14.8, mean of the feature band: 13.3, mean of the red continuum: 14.8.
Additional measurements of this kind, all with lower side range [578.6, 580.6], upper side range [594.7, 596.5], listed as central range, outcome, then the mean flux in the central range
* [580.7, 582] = -0.10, 15.6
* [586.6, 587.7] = 0.03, 14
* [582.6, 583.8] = -0.09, 15.5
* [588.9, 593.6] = 0.04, 14.1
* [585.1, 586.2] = -0.01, 14.5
